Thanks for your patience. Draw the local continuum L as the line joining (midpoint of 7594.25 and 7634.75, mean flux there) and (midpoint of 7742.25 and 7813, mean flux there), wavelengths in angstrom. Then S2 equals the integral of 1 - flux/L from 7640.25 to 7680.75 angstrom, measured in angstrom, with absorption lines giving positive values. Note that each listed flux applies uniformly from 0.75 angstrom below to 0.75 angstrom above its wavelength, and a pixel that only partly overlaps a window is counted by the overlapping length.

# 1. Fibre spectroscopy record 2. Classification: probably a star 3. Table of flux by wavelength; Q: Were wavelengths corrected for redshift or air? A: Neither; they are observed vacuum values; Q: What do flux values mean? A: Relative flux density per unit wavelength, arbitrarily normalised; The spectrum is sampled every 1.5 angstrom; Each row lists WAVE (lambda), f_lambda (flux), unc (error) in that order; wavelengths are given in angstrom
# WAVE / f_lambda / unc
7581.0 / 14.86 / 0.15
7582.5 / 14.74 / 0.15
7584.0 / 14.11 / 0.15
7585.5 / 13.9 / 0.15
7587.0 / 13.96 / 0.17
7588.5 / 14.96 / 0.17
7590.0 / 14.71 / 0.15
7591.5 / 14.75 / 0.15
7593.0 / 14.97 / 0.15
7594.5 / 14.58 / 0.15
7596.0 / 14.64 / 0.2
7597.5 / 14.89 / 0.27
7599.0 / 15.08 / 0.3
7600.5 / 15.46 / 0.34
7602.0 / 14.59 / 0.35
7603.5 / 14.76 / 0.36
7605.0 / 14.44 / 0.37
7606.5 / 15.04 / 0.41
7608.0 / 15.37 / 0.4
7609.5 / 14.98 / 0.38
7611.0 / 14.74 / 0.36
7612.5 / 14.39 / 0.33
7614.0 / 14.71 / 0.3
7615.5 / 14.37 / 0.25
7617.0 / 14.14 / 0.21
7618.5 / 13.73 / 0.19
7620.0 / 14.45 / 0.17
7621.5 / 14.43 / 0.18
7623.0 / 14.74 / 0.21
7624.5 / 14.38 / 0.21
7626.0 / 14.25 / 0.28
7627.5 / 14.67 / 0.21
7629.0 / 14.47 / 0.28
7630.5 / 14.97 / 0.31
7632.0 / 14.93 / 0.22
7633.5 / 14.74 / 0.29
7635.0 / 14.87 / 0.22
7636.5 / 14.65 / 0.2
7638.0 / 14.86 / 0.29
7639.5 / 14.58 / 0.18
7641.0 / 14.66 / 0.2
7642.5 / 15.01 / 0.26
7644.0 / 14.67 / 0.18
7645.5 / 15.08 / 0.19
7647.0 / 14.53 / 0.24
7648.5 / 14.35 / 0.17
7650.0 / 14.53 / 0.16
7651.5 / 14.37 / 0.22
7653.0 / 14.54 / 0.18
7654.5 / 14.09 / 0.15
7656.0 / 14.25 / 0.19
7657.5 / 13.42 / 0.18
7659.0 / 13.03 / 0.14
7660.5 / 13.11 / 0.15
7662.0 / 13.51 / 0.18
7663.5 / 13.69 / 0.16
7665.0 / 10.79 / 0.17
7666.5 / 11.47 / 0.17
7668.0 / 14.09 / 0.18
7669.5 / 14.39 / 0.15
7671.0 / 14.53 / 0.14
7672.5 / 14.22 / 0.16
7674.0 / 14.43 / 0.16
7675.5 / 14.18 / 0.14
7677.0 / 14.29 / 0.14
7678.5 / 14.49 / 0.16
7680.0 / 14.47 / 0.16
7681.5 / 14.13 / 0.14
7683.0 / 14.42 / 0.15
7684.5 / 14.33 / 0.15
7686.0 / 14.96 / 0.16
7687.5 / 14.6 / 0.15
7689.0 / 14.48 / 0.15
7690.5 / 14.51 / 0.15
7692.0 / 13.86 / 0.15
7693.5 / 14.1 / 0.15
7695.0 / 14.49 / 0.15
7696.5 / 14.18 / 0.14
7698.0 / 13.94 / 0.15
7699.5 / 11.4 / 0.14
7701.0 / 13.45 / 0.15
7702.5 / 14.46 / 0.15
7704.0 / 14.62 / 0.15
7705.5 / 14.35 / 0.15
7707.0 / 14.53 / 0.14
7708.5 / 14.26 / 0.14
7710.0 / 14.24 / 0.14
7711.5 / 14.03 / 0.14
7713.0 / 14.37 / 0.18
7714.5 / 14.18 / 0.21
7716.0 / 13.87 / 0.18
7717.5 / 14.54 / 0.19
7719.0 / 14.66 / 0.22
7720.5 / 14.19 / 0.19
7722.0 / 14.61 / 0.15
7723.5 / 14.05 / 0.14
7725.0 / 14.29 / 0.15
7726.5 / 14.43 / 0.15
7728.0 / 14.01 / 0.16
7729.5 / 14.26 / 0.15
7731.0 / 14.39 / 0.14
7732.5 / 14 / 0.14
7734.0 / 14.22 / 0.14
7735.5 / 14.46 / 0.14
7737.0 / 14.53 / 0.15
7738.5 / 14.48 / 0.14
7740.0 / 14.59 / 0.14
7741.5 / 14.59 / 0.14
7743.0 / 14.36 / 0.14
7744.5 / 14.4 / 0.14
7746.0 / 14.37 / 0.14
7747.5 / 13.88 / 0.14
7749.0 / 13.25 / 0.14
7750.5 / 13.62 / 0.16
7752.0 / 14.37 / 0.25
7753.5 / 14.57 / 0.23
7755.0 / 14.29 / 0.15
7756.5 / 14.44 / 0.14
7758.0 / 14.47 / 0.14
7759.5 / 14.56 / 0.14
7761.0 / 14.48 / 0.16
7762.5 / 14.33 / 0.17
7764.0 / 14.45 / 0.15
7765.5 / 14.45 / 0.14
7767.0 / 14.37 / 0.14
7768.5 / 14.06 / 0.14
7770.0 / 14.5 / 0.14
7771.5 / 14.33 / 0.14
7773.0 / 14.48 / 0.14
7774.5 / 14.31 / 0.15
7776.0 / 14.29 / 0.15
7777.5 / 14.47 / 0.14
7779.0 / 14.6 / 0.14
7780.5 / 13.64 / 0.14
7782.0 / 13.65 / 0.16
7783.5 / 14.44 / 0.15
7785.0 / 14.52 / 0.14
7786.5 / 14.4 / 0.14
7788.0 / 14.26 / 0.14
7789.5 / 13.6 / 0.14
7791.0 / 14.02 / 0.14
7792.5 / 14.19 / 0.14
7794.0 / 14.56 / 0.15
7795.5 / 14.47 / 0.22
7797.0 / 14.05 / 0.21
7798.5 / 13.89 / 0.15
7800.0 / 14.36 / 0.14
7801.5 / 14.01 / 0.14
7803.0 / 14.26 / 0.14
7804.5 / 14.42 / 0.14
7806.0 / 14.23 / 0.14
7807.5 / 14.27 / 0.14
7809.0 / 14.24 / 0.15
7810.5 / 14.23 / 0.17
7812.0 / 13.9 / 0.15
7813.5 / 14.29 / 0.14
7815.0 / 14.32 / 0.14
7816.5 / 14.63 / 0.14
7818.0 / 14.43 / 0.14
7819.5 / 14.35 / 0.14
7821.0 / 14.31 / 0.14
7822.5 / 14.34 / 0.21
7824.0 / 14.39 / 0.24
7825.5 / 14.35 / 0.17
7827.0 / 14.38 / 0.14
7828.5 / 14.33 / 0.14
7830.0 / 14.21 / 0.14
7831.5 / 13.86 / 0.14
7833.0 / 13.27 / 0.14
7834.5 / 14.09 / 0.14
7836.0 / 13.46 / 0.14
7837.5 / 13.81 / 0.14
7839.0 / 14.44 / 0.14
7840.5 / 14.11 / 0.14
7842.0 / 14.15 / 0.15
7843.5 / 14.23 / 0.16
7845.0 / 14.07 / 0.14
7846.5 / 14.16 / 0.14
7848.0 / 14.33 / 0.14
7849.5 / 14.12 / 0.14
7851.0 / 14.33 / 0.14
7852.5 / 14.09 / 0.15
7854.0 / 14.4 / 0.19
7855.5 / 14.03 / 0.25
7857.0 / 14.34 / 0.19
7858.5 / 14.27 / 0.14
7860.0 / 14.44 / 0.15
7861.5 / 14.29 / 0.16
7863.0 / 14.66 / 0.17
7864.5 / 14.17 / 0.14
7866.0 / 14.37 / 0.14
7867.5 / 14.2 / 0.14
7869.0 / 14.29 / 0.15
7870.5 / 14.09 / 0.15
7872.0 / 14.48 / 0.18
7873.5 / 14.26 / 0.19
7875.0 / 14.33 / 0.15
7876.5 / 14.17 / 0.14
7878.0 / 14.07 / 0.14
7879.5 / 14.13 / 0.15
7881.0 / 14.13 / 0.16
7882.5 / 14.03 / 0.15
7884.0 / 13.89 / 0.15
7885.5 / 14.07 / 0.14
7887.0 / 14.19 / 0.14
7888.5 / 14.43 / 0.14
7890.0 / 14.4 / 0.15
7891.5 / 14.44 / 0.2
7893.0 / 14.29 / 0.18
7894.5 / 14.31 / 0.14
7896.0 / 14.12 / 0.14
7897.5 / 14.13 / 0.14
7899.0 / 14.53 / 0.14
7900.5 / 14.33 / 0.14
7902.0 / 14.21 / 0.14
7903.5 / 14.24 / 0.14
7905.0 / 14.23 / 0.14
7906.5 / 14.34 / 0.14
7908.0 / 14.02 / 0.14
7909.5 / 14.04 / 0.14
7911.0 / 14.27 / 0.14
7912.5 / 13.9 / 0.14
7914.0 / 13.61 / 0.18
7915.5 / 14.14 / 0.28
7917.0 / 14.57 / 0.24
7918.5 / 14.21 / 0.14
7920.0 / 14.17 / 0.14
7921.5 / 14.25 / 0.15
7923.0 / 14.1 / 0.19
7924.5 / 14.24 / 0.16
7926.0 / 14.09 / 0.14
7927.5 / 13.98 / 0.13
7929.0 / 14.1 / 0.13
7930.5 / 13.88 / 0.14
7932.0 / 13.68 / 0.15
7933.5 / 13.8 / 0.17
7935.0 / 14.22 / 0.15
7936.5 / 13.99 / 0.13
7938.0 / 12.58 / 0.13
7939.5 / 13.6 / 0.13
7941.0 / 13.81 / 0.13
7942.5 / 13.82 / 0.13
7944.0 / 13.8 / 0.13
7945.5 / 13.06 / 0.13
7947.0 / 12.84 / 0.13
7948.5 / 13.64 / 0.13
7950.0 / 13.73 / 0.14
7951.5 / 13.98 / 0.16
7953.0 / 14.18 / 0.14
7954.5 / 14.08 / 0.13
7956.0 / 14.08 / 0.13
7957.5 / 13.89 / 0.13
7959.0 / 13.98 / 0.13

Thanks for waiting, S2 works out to 1.5 angstrom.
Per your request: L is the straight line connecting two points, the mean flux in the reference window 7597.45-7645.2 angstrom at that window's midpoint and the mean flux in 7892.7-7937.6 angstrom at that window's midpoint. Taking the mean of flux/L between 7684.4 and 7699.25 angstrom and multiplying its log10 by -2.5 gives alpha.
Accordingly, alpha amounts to 0.02 mag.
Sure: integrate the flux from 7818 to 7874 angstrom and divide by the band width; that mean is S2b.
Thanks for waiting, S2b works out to 14.2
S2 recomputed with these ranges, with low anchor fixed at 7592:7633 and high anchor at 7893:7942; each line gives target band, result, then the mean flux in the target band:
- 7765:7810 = 0.2 angstrom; 14.2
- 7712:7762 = 0.4 angstrom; 14.3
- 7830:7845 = 0.3 angstrom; 14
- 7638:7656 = 0.0 angstrom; 14.6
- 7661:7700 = 1.6 angstrom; 13.9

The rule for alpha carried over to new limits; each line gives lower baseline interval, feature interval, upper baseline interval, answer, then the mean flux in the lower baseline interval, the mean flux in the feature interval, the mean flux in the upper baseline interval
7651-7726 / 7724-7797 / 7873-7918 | -0.01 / 14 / 14.3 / 14.2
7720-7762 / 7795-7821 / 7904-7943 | -0.01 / 14.3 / 14.3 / 14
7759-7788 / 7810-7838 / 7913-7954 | 0.00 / 14.3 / 14.2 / 13.9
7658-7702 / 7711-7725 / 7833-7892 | -0.03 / 13.8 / 14.3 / 14.2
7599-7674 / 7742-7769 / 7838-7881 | 0.00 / 14.3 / 14.3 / 14.2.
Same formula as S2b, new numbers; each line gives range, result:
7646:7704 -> 14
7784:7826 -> 14.3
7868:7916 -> 14.2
